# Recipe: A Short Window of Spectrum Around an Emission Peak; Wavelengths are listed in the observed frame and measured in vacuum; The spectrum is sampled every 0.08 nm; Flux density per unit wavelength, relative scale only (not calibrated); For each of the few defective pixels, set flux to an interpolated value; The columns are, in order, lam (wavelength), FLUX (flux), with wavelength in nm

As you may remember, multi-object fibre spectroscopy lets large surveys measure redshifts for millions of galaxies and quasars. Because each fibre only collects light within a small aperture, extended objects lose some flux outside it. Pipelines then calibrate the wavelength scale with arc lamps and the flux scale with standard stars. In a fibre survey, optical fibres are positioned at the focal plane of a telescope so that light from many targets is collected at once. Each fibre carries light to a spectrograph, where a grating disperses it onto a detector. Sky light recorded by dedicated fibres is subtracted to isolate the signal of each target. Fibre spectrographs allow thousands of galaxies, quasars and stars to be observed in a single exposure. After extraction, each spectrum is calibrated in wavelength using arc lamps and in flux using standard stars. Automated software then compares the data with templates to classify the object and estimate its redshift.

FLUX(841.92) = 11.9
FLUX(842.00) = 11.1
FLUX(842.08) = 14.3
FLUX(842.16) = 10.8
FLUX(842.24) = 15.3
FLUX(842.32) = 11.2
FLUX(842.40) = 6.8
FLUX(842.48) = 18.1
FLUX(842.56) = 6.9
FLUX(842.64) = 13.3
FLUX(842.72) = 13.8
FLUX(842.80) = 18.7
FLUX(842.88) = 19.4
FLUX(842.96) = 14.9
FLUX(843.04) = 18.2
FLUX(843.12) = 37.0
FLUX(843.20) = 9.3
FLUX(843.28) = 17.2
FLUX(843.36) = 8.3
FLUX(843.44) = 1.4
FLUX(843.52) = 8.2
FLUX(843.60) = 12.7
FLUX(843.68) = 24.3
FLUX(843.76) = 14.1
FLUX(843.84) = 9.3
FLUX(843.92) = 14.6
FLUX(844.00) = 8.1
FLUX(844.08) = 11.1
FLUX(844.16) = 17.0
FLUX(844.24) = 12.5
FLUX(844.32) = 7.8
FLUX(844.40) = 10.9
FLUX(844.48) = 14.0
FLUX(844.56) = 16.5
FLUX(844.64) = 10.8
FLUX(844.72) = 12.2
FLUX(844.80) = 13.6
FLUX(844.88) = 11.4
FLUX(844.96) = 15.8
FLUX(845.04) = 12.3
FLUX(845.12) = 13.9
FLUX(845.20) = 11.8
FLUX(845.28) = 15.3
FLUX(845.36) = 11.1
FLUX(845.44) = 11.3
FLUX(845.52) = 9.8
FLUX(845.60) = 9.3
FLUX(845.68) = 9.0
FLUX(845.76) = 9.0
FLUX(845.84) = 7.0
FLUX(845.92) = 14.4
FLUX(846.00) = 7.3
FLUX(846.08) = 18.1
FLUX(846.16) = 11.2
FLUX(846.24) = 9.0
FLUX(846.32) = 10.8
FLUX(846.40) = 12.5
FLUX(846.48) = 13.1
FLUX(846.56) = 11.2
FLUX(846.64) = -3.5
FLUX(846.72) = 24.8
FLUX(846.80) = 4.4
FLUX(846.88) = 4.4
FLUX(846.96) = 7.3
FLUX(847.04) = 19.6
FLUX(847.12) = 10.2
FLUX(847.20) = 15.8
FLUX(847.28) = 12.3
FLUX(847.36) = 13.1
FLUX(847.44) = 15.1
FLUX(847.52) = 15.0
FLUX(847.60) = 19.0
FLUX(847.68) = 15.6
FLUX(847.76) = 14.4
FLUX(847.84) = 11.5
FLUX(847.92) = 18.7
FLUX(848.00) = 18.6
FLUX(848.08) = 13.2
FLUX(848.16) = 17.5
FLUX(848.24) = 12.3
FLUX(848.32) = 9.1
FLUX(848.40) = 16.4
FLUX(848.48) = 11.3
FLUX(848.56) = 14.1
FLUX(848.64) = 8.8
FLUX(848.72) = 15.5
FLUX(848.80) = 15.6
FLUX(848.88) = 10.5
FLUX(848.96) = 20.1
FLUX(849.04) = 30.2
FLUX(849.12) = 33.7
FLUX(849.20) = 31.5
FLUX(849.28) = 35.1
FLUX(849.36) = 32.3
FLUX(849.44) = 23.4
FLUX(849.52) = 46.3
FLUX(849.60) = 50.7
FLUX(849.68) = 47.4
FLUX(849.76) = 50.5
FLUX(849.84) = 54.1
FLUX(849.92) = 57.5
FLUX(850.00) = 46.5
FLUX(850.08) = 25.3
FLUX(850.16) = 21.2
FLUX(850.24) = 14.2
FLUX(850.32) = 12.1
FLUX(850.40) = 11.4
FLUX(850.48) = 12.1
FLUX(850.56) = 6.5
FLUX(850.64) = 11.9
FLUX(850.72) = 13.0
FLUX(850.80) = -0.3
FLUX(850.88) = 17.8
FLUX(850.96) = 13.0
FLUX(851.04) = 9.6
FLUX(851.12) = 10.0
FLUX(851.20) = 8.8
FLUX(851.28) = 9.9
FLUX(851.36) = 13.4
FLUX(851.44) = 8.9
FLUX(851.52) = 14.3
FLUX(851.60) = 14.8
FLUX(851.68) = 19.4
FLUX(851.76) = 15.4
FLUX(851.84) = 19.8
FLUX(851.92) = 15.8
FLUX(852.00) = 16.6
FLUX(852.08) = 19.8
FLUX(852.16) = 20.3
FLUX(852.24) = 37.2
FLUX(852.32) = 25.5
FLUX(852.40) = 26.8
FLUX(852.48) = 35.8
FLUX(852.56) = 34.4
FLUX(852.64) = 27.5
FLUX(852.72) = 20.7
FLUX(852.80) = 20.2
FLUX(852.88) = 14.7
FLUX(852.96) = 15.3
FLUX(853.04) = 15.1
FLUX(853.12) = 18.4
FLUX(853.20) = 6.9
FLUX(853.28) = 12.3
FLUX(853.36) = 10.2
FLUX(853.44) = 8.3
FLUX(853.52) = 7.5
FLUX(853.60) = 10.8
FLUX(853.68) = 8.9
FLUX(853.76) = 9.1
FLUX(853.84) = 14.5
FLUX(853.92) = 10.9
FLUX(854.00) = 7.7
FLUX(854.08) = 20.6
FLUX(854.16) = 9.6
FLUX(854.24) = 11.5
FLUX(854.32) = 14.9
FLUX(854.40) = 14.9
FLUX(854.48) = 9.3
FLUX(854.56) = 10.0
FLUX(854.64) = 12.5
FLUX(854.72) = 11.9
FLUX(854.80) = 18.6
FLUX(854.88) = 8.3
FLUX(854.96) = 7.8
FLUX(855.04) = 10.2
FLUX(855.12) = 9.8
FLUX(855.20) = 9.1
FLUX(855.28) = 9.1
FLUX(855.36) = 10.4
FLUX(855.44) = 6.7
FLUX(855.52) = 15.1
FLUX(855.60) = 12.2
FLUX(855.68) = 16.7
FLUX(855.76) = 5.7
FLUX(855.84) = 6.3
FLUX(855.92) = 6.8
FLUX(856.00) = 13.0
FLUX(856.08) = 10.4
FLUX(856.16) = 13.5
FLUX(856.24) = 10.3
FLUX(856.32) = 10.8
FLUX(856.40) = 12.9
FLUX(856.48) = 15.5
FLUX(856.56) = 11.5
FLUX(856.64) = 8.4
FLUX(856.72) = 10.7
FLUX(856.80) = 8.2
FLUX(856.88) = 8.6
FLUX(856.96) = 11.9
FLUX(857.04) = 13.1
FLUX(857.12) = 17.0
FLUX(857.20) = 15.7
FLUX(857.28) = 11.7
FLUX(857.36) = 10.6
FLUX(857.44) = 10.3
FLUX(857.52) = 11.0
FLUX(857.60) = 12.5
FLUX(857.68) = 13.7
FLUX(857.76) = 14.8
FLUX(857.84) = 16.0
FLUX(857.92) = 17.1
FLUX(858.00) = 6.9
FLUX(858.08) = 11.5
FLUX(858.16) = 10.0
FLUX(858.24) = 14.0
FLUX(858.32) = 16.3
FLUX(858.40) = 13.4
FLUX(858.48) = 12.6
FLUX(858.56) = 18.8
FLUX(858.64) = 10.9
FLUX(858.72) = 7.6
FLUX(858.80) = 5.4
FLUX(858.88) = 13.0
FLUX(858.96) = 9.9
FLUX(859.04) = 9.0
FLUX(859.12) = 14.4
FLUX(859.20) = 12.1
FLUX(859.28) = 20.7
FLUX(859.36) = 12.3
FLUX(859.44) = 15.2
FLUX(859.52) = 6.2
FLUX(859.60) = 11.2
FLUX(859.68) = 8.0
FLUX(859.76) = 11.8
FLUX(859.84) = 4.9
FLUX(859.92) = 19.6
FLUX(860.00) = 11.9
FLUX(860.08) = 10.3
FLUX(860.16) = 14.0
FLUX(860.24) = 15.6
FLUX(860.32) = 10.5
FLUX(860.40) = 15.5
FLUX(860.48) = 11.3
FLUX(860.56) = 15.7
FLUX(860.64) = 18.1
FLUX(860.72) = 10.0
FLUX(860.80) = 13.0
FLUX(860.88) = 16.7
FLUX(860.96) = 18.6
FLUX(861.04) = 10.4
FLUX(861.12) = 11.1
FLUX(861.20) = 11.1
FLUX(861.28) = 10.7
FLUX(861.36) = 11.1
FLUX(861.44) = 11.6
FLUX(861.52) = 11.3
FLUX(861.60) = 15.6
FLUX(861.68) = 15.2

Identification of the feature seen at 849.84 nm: H-alpha 6563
